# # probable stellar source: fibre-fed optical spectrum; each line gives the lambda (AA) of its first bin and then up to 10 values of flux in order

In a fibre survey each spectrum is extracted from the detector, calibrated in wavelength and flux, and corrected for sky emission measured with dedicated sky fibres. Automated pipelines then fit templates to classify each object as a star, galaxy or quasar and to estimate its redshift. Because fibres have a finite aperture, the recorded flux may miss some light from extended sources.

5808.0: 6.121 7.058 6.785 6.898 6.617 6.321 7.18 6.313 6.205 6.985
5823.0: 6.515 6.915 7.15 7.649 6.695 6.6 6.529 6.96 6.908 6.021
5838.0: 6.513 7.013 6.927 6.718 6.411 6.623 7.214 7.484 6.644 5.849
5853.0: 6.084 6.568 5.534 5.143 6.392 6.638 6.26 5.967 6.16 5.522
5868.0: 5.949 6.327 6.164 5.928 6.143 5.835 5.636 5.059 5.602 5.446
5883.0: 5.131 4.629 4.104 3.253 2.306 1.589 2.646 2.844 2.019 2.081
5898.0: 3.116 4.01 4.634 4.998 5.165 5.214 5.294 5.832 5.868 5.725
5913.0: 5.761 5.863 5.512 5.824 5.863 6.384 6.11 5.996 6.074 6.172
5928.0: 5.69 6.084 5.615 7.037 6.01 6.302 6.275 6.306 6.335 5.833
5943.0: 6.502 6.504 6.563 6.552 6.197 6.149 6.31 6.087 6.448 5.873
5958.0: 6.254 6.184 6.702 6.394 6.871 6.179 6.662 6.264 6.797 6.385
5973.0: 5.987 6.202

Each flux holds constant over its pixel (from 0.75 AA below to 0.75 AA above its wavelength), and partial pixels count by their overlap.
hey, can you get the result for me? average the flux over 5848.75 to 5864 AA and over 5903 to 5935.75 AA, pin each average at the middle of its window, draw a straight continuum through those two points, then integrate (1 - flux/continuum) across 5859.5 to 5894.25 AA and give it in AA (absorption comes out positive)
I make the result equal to 6.0 AA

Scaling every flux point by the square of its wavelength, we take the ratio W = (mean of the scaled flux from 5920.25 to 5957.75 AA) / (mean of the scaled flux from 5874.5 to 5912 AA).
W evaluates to 1.46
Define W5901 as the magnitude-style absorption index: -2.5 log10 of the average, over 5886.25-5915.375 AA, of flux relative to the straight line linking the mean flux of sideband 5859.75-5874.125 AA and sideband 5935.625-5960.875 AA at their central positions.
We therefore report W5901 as 0.44 mag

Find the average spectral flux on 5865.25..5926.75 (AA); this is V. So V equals 4.97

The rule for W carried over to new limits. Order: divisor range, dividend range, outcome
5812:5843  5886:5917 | 0.64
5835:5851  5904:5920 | 0.86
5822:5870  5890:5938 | 0.81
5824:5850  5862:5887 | 0.83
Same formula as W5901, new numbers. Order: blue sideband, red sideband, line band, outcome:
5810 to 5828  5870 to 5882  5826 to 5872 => -0.04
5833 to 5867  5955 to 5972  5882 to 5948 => 0.23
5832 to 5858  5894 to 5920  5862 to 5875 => -0.03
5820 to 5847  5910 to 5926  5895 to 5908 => 0.40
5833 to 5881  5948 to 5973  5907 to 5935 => 0.06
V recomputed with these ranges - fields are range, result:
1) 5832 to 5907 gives 5.39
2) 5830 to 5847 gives 6.68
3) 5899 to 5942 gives 5.8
